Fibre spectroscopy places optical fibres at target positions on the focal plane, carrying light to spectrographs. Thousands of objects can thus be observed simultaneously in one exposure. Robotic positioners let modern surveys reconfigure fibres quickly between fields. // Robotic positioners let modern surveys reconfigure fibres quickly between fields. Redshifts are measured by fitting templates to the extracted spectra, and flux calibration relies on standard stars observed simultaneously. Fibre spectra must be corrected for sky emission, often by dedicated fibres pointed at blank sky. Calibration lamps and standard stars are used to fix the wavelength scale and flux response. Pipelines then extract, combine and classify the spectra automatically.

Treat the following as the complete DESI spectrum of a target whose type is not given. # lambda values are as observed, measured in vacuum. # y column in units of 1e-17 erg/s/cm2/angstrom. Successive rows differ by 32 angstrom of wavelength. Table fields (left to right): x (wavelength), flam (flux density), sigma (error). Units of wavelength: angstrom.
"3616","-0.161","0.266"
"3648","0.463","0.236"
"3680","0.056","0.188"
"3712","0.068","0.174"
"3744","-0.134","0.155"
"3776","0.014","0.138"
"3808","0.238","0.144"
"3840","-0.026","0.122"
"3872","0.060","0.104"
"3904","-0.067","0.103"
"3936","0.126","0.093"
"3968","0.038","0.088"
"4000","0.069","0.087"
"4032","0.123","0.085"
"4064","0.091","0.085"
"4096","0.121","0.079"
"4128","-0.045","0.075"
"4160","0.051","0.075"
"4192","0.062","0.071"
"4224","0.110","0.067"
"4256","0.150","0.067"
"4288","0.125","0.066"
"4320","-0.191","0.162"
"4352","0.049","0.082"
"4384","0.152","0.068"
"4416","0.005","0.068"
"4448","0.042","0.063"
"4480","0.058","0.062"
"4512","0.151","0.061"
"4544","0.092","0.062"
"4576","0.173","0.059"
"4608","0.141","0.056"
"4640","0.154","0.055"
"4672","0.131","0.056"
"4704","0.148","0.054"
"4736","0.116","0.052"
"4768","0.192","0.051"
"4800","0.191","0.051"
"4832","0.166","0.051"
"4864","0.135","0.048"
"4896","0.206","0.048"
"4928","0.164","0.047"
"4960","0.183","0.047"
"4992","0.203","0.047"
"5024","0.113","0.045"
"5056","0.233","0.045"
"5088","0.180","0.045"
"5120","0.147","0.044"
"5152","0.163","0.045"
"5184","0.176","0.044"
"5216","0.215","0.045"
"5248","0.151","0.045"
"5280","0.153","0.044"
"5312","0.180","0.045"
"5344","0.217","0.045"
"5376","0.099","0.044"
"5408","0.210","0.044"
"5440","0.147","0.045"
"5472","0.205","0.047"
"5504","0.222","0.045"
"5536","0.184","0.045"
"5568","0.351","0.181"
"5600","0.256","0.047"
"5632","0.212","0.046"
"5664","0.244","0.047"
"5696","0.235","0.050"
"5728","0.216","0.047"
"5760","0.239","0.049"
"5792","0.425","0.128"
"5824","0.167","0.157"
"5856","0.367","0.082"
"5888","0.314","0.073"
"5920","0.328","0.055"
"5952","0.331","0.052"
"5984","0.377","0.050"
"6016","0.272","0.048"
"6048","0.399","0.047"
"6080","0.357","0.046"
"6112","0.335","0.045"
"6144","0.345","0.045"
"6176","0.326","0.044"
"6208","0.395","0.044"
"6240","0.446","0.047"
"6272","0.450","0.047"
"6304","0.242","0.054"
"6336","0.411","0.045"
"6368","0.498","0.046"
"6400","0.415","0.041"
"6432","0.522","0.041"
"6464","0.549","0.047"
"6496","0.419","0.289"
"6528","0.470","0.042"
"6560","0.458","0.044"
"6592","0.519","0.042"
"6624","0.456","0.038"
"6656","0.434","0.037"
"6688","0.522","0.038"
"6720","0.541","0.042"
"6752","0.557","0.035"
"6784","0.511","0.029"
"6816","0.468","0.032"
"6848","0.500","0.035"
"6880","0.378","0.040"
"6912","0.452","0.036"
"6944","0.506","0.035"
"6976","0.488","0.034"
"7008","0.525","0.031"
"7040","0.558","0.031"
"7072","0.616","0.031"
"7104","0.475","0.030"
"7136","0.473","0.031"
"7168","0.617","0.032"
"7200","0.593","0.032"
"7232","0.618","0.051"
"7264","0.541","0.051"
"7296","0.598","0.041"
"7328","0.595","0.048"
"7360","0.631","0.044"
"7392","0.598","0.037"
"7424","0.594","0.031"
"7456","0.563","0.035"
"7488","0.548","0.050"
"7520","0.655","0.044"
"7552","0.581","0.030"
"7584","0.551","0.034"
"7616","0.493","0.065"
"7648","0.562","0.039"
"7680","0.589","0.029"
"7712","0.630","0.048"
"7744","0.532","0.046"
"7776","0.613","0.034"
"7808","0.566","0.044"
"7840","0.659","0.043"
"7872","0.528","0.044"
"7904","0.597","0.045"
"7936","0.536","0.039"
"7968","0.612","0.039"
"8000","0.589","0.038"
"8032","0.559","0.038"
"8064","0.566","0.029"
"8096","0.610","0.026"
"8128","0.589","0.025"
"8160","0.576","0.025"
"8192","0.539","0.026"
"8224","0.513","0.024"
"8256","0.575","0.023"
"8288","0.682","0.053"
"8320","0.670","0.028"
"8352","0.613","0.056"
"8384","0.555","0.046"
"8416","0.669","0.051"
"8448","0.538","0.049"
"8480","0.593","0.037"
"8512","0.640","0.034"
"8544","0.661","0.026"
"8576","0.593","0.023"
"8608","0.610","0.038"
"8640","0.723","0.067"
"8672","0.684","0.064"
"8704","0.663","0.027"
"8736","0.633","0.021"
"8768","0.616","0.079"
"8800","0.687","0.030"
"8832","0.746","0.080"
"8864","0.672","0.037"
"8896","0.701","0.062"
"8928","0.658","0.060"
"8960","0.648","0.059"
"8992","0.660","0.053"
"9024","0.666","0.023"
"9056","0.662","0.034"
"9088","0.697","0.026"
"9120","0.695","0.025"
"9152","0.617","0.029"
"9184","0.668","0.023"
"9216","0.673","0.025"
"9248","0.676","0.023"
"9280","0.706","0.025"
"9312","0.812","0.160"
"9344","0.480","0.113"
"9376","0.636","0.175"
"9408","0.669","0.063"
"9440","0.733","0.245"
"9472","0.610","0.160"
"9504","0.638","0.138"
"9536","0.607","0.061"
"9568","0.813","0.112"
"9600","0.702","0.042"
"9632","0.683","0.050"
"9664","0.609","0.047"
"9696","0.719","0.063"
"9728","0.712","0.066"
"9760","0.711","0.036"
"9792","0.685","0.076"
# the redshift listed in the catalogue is 0.588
